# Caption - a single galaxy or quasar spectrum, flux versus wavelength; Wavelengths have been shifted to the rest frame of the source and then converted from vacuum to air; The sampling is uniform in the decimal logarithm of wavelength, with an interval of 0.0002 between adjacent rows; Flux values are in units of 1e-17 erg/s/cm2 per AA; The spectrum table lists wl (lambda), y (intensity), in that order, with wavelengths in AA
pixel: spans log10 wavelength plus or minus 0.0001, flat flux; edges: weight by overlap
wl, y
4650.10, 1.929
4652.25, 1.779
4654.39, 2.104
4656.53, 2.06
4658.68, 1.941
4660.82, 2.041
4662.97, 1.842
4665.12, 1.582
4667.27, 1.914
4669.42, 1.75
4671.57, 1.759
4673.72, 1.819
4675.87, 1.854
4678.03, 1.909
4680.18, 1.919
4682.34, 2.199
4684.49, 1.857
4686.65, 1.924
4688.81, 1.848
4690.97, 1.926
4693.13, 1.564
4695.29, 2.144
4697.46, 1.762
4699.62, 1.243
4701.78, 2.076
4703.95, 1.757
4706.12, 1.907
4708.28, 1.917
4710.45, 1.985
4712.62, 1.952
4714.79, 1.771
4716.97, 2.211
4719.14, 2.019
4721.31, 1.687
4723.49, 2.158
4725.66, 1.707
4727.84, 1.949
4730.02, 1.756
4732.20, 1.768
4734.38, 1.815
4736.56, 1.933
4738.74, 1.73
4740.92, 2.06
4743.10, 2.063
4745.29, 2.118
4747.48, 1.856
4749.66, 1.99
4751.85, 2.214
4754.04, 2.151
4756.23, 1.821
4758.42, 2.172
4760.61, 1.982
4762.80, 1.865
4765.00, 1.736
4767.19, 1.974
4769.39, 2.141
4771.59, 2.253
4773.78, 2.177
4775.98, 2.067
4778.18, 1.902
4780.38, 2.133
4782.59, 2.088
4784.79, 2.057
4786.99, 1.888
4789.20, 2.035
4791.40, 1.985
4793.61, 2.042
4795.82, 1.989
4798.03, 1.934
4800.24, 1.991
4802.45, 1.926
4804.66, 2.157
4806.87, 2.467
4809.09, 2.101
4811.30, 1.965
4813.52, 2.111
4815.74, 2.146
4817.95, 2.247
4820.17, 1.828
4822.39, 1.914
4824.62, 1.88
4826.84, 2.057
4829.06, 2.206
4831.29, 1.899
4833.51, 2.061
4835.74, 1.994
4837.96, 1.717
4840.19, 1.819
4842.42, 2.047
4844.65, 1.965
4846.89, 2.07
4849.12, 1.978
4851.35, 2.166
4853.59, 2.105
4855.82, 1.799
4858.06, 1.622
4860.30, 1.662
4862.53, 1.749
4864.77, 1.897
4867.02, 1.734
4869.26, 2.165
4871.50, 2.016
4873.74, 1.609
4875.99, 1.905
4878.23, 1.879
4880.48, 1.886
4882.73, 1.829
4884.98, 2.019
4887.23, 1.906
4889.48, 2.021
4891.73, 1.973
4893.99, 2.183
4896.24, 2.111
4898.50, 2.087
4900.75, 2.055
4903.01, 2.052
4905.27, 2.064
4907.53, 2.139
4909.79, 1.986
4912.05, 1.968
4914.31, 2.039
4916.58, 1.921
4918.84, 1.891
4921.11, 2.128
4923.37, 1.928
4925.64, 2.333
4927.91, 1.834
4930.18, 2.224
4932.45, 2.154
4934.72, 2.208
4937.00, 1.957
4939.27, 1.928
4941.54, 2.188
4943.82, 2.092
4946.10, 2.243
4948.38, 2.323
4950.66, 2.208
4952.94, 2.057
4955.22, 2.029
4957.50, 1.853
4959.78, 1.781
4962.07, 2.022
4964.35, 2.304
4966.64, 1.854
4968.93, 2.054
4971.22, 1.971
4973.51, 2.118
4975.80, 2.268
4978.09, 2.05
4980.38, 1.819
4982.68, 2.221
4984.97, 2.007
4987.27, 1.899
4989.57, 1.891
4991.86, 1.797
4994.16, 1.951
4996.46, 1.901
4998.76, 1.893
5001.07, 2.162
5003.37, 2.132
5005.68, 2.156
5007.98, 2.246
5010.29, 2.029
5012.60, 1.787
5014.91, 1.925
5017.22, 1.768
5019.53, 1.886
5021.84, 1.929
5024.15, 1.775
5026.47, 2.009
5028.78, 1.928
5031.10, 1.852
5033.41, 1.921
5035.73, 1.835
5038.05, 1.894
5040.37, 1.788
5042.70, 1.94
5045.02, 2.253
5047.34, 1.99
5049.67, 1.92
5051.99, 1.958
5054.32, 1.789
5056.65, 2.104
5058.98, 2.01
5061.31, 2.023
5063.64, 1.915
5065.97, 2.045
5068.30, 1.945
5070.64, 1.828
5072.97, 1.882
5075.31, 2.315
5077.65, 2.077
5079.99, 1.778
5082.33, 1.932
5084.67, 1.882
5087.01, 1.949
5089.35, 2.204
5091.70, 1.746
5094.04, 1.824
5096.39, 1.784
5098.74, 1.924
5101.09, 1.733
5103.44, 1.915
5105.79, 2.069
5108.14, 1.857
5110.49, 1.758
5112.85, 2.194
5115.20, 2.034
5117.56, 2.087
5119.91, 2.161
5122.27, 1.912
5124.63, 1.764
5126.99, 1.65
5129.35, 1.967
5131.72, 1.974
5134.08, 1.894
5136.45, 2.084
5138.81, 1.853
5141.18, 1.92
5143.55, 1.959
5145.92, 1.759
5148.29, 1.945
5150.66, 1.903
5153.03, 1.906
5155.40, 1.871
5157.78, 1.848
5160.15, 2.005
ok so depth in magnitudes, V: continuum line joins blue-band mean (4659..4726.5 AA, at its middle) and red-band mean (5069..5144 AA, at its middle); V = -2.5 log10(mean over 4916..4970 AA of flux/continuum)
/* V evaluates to -0.085 mag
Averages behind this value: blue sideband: 1.87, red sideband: 1.93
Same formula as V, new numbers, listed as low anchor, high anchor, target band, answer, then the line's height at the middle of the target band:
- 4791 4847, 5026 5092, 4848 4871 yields 0.07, 2.01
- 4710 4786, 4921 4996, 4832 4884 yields 0.06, 2.02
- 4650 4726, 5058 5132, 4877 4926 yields -0.05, 1.91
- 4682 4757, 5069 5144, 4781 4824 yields -0.07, 1.91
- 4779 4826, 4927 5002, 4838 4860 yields 0.06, 2.04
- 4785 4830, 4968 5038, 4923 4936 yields -0.07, 2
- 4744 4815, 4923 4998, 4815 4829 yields 0.01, 2.04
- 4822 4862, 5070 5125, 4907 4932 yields -0.05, 1.94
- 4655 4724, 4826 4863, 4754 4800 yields -0.06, 1.91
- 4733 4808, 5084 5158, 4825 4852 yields 0.00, 2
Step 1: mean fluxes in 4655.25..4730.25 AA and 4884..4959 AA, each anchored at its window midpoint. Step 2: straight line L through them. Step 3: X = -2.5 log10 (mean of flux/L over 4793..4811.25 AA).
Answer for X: -0.056 mag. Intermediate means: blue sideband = 1.88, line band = 2.07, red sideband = 2.06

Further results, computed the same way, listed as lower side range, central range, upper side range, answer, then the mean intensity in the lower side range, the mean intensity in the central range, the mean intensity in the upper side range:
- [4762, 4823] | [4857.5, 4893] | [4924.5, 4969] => 0.11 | 2.04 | 1.87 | 2.08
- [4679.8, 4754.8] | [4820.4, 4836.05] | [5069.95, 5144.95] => -0.04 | 1.91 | 1.99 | 1.93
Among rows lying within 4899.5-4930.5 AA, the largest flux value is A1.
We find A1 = 2.333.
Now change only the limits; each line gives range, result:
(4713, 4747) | 2.211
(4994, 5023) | 2.246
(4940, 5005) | 2.323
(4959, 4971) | 2.304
